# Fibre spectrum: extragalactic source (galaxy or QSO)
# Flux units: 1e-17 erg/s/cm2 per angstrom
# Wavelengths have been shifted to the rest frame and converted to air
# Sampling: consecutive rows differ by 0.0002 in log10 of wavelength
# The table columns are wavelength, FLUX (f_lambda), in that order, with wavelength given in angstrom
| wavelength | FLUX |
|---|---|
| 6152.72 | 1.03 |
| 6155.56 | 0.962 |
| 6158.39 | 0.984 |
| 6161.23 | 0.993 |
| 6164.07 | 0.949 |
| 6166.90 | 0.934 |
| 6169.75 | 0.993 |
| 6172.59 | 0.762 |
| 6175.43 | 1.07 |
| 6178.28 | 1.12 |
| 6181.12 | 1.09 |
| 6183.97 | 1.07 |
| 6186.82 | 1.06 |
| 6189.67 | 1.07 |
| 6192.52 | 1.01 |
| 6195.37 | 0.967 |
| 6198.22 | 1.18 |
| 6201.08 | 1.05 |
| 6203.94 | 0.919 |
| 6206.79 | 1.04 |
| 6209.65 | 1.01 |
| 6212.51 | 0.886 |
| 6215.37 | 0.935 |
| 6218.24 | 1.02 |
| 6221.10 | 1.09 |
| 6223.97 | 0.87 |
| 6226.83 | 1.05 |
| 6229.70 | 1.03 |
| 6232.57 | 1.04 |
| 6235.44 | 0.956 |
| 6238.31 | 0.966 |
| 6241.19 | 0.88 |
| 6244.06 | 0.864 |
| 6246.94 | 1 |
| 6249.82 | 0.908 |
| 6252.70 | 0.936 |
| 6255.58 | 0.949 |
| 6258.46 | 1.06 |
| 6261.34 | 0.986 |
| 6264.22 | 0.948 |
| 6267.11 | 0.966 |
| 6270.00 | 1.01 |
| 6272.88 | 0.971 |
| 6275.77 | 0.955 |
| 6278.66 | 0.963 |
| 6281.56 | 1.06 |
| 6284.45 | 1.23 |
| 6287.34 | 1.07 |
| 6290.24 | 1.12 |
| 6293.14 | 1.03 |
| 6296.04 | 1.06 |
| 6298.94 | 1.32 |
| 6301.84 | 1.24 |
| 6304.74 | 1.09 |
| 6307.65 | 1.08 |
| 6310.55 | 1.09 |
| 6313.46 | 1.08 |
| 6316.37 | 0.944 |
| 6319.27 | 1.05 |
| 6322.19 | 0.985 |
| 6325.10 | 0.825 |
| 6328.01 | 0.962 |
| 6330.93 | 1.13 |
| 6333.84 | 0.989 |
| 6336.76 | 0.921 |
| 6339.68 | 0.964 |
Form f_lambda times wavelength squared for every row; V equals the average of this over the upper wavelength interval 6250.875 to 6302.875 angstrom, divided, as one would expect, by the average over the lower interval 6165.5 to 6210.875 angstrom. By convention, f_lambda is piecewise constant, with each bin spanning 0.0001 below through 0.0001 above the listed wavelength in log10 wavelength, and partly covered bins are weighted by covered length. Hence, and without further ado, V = 1.1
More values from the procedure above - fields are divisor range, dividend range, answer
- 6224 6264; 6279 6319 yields 1.16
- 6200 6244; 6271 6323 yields 1.13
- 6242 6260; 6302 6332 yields 1.11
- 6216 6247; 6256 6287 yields 1.05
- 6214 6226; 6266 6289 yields 1.07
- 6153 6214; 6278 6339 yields 1.09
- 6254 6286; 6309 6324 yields 1.03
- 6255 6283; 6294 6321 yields 1.13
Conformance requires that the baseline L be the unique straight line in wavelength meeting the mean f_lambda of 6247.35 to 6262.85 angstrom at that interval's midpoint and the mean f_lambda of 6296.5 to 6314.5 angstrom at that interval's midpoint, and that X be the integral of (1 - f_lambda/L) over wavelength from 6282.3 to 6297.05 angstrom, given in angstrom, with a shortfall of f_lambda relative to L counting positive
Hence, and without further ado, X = -0.1 angstrom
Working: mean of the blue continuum 0.97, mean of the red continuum 1.15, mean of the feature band 1.1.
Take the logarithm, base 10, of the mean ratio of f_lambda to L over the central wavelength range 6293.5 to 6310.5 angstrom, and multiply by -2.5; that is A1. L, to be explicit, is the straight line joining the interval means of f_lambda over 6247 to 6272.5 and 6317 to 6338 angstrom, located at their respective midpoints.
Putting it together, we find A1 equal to -0.17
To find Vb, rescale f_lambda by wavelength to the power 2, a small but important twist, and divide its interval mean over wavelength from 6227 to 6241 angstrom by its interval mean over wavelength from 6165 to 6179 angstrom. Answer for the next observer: 1.0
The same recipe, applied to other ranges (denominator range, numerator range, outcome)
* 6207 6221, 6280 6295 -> 1.15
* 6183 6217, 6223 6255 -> 0.95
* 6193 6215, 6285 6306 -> 1.17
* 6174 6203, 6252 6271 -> 0.94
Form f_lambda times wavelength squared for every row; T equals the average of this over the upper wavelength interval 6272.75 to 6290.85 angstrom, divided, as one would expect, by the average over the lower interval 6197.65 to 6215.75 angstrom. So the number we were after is 1.08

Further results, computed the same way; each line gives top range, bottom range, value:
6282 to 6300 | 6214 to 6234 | 1.15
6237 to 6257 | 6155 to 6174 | 1.02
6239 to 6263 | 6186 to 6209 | 0.93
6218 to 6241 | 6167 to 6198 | 0.99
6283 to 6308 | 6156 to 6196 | 1.18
